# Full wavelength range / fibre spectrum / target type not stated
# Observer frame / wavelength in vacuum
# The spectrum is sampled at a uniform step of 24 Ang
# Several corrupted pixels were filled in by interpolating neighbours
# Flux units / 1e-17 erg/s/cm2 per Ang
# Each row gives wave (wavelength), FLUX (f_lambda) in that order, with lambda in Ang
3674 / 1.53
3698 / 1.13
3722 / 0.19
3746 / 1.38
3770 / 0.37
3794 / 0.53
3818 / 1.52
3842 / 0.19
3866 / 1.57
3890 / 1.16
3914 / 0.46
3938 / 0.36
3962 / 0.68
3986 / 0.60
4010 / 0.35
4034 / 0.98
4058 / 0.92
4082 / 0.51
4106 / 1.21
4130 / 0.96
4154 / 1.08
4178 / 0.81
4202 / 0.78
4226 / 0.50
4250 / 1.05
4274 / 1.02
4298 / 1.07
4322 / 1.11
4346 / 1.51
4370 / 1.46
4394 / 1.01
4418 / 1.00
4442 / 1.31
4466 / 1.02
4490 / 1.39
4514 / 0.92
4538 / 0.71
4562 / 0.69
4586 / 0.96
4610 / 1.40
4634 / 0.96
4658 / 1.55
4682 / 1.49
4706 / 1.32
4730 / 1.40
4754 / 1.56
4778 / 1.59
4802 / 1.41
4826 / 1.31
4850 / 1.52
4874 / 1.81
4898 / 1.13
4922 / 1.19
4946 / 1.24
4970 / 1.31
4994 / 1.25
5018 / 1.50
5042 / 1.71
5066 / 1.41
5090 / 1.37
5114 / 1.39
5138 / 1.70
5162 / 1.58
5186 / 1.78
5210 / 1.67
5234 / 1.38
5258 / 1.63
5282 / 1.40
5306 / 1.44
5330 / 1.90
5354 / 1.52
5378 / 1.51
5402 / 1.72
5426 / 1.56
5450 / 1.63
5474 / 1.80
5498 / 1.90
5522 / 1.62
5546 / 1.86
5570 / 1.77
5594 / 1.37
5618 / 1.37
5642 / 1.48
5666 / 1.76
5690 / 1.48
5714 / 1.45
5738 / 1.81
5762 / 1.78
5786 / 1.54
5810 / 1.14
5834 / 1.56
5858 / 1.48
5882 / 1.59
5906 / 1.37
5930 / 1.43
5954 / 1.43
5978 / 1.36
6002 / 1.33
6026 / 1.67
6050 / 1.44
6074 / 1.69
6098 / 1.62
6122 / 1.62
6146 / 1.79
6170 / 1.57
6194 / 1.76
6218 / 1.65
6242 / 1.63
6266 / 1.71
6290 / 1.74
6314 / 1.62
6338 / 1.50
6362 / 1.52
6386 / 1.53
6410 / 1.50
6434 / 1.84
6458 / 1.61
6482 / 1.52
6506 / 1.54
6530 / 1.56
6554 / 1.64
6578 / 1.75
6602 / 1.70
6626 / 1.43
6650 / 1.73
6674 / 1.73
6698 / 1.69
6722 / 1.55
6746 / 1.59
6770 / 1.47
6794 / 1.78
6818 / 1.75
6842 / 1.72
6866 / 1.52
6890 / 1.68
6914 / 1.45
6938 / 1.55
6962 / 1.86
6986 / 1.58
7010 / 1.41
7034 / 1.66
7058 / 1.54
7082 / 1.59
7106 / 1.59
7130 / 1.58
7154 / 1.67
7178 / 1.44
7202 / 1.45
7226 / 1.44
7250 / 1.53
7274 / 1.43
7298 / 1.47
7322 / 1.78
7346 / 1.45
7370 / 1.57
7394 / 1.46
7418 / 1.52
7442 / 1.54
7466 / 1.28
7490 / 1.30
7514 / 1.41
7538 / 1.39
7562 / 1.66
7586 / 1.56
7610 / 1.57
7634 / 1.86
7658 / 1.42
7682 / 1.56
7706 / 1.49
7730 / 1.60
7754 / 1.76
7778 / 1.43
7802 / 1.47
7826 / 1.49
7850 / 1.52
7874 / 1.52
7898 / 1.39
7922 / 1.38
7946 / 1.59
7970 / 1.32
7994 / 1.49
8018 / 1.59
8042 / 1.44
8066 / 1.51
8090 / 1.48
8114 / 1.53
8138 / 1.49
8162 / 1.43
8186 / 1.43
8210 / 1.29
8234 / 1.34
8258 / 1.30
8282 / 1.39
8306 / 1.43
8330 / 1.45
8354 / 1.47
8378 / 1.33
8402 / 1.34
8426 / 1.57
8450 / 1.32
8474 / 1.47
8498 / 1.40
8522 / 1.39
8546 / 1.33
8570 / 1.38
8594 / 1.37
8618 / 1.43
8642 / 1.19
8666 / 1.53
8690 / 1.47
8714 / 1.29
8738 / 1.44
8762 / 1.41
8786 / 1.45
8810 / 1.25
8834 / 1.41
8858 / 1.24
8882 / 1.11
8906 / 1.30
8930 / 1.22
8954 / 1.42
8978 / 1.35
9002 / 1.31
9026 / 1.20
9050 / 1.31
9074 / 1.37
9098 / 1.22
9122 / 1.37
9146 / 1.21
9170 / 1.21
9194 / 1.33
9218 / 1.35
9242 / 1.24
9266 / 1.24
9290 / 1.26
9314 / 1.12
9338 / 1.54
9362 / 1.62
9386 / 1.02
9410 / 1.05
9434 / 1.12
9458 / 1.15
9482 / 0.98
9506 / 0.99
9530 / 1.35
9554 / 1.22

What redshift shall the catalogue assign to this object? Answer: 0.150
